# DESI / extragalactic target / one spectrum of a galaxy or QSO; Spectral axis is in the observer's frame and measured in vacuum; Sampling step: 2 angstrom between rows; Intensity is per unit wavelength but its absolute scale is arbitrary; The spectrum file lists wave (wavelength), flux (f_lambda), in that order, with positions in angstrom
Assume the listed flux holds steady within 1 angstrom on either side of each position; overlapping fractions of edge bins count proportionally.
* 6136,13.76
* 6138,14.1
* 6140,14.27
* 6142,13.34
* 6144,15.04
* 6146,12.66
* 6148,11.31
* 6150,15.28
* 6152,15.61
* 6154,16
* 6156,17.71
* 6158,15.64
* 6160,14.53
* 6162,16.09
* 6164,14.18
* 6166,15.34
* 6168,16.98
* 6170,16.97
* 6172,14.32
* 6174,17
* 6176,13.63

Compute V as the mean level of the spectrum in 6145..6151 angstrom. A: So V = 13.1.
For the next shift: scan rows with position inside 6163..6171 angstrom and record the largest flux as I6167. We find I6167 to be 16.98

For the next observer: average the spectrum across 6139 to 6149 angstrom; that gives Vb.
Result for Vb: 13.3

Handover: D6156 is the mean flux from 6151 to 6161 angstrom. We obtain 15.9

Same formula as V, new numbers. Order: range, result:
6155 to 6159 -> 16.7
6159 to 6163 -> 15.3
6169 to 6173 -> 15.6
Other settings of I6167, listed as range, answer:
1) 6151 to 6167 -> 17.71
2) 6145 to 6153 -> 15.61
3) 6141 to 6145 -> 15.04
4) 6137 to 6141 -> 14.27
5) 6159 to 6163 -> 16.09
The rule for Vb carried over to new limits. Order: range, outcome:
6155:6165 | 15.6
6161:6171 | 15.9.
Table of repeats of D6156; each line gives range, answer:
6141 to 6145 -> 14.2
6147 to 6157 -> 15.2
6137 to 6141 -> 14.2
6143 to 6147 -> 13.8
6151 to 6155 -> 15.8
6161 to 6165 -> 15.1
